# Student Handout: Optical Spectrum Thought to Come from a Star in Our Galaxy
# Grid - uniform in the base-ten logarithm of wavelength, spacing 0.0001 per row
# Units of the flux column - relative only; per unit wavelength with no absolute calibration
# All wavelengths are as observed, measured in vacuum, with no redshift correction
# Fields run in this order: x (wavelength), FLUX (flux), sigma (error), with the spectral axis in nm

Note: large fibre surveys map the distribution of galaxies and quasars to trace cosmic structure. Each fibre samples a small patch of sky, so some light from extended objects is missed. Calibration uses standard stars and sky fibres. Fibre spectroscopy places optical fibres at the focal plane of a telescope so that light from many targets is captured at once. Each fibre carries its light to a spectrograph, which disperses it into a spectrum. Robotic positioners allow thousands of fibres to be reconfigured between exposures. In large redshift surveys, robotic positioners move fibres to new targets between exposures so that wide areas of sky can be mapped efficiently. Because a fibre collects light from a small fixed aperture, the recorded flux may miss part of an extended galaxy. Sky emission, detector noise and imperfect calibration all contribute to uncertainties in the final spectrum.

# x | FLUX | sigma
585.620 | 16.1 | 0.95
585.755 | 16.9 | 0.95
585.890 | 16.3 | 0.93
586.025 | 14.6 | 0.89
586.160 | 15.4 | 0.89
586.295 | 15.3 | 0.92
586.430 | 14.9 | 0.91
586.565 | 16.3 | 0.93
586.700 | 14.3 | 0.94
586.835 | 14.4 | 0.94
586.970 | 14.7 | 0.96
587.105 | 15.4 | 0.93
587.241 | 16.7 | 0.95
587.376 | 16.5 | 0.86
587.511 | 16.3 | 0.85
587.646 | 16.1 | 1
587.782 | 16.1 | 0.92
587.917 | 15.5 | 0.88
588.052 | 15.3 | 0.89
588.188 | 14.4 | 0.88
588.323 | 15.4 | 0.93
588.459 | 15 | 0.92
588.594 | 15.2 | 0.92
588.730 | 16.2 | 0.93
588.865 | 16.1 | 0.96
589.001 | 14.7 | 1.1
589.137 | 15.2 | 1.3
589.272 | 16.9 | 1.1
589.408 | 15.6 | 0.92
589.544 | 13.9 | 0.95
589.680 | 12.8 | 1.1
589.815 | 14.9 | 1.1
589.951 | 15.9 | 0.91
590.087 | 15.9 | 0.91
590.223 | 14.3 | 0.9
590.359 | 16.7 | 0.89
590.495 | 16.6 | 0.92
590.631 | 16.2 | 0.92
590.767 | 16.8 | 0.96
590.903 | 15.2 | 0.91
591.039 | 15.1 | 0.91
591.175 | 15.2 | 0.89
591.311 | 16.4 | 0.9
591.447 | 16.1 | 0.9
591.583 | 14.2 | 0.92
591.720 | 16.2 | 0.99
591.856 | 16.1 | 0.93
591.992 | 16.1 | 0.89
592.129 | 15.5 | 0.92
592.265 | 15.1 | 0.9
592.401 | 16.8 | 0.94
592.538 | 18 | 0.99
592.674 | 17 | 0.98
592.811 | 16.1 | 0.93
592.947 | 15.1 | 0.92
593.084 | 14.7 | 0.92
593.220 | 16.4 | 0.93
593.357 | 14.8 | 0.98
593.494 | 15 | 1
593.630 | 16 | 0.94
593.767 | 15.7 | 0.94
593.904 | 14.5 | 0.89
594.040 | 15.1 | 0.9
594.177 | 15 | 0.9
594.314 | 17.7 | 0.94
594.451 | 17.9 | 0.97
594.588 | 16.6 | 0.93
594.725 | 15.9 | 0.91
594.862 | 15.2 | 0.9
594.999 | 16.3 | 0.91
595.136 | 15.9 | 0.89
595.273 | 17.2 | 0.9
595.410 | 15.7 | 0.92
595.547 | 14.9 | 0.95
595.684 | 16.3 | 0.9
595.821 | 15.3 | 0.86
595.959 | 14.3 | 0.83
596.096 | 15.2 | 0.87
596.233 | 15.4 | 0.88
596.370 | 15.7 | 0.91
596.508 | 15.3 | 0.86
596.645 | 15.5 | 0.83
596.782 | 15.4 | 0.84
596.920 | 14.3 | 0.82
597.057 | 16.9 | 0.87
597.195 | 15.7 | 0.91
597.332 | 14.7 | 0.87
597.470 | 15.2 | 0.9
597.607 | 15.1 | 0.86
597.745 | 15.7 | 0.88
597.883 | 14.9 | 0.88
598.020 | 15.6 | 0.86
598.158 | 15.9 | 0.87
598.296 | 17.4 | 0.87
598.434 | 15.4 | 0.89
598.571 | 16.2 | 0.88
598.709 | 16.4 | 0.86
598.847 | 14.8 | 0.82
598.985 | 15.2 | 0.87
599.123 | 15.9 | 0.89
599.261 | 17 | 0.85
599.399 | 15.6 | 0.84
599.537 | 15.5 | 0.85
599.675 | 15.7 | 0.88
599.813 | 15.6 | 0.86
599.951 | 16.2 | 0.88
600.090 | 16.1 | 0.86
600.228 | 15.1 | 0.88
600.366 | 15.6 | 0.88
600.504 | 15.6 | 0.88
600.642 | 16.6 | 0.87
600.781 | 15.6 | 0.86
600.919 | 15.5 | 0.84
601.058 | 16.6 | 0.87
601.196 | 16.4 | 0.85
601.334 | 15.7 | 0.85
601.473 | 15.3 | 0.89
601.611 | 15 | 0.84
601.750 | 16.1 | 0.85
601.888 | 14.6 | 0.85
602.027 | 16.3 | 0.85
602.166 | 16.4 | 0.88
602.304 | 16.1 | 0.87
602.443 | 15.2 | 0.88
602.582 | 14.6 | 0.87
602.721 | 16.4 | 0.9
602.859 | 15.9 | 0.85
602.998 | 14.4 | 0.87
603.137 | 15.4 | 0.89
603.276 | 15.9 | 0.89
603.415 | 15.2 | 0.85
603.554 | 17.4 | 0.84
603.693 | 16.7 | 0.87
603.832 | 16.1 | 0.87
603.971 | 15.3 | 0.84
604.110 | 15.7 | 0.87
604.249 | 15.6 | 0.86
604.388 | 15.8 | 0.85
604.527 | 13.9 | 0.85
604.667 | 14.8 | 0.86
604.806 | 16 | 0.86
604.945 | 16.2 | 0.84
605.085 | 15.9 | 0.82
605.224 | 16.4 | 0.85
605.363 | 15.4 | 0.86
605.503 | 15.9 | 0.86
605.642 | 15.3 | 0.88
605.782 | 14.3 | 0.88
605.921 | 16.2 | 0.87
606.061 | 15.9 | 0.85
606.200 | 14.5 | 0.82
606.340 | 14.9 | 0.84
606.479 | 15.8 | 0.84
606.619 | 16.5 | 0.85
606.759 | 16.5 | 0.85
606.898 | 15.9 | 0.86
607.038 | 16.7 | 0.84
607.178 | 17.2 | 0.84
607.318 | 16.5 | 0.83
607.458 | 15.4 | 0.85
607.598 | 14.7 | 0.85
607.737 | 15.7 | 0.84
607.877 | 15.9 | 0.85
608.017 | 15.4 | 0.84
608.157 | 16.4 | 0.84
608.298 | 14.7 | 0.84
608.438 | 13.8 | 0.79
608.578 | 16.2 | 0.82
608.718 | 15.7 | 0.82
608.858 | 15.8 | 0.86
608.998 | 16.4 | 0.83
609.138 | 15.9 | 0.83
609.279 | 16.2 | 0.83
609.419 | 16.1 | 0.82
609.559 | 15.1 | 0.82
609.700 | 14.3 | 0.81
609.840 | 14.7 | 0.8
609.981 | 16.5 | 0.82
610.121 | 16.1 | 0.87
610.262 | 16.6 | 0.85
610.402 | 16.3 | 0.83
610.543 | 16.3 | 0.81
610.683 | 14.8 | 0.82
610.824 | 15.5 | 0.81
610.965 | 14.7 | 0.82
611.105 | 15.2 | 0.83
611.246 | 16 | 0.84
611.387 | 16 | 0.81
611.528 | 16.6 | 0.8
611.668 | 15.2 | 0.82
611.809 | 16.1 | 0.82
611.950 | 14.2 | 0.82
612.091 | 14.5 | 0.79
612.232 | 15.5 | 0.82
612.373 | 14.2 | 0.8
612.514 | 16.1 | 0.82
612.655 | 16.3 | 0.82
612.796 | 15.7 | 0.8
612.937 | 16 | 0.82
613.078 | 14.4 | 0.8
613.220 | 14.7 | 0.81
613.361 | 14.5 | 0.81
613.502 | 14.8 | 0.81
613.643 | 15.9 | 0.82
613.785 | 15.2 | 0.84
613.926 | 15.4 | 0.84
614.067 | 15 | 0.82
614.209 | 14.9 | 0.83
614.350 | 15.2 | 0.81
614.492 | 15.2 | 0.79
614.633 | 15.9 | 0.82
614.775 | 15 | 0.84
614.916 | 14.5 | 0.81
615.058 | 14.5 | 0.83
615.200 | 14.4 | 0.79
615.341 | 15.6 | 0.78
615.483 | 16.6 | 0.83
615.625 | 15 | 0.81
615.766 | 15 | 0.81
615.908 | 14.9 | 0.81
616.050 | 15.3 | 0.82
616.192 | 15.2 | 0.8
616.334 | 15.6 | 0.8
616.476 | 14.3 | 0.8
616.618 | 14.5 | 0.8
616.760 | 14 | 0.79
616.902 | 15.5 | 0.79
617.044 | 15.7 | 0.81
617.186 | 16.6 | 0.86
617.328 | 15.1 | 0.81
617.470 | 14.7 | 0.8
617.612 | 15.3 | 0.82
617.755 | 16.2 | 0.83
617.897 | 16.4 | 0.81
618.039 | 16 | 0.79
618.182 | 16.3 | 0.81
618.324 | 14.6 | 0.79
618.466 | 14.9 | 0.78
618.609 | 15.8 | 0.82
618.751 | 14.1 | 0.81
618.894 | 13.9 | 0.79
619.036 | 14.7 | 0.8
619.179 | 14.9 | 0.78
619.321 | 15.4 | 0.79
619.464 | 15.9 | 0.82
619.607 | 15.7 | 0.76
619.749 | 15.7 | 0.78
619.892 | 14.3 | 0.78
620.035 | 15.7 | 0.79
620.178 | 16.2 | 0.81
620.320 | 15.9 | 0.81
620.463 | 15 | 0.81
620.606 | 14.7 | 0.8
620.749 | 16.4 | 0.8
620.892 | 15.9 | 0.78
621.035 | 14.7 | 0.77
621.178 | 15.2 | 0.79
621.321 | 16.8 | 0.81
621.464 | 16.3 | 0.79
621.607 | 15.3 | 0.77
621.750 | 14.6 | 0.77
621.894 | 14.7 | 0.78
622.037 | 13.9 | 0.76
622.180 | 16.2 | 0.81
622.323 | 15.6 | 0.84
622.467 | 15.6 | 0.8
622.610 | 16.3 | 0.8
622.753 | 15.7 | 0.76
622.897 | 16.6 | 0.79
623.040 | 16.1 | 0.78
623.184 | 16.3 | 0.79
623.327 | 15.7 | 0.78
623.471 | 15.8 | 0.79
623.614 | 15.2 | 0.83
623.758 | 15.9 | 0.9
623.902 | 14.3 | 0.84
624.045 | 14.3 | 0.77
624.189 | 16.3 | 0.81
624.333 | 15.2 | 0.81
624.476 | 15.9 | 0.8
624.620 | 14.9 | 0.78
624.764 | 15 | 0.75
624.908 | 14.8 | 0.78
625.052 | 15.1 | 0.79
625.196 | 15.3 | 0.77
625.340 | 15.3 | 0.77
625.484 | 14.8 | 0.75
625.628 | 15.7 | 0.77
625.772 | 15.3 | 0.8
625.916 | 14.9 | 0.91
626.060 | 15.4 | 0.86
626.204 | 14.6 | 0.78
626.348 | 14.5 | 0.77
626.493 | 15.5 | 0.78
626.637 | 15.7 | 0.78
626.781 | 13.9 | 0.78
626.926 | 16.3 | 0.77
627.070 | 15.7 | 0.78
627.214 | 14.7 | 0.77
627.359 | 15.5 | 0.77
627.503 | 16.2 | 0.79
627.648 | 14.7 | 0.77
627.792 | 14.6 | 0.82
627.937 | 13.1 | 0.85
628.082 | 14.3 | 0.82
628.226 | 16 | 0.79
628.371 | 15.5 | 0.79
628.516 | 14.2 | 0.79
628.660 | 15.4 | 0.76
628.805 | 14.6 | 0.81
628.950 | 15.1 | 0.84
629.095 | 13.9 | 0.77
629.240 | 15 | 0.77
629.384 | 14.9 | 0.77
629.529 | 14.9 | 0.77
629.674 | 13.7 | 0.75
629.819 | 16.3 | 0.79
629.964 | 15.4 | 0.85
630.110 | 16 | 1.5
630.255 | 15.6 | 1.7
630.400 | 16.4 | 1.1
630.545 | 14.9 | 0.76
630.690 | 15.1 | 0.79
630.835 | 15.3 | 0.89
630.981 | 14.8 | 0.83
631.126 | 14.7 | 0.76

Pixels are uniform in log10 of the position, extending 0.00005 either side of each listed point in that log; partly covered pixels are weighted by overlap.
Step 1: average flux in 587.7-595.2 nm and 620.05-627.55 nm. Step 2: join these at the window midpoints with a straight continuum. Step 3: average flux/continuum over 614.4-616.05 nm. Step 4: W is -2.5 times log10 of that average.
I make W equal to 0.02 mag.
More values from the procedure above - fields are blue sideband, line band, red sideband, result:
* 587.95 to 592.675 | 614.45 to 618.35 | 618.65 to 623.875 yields 0.014 mag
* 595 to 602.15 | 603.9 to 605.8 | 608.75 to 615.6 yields 0.005 mag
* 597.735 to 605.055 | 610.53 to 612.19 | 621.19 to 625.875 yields 0.015 mag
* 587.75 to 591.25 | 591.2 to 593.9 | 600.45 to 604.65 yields -0.023 mag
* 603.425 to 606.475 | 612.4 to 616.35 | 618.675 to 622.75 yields 0.017 mag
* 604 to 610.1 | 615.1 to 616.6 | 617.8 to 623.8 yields 0.028 mag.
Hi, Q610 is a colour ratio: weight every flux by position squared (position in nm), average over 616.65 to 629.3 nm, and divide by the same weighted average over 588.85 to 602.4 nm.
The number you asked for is 1.06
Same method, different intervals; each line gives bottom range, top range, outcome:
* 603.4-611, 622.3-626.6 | 1.04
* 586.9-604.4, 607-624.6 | 1.05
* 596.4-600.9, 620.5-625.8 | 1.07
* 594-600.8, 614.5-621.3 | 1.04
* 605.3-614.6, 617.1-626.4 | 1.03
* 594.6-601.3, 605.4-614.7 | 1.03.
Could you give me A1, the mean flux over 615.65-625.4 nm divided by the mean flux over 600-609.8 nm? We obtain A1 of 1.0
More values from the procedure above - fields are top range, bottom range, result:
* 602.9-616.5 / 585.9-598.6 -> 0.99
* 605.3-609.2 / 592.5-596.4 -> 0.99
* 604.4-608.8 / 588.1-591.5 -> 1.01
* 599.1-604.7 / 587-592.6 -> 1.00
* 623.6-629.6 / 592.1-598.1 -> 0.96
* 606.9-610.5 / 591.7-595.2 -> 0.99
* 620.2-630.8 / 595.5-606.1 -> 0.98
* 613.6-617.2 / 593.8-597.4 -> 0.97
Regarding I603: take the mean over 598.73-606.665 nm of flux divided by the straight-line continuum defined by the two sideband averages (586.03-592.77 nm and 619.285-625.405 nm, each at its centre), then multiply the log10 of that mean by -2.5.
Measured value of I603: -0.01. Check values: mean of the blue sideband 15.6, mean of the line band 15.7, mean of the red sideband 15.5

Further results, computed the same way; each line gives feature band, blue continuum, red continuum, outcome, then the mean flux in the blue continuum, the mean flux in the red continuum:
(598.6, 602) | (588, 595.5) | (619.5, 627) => -0.01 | 15.7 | 15.4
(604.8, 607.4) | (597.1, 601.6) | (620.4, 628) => -0.02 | 15.7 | 15.3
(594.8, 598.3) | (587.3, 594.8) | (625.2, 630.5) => 0.01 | 15.7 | 15.1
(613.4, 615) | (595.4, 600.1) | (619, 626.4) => 0.02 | 15.6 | 15.4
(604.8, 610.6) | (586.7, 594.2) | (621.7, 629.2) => -0.03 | 15.6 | 15.2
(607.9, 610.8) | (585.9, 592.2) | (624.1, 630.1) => -0.03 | 15.5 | 15.1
